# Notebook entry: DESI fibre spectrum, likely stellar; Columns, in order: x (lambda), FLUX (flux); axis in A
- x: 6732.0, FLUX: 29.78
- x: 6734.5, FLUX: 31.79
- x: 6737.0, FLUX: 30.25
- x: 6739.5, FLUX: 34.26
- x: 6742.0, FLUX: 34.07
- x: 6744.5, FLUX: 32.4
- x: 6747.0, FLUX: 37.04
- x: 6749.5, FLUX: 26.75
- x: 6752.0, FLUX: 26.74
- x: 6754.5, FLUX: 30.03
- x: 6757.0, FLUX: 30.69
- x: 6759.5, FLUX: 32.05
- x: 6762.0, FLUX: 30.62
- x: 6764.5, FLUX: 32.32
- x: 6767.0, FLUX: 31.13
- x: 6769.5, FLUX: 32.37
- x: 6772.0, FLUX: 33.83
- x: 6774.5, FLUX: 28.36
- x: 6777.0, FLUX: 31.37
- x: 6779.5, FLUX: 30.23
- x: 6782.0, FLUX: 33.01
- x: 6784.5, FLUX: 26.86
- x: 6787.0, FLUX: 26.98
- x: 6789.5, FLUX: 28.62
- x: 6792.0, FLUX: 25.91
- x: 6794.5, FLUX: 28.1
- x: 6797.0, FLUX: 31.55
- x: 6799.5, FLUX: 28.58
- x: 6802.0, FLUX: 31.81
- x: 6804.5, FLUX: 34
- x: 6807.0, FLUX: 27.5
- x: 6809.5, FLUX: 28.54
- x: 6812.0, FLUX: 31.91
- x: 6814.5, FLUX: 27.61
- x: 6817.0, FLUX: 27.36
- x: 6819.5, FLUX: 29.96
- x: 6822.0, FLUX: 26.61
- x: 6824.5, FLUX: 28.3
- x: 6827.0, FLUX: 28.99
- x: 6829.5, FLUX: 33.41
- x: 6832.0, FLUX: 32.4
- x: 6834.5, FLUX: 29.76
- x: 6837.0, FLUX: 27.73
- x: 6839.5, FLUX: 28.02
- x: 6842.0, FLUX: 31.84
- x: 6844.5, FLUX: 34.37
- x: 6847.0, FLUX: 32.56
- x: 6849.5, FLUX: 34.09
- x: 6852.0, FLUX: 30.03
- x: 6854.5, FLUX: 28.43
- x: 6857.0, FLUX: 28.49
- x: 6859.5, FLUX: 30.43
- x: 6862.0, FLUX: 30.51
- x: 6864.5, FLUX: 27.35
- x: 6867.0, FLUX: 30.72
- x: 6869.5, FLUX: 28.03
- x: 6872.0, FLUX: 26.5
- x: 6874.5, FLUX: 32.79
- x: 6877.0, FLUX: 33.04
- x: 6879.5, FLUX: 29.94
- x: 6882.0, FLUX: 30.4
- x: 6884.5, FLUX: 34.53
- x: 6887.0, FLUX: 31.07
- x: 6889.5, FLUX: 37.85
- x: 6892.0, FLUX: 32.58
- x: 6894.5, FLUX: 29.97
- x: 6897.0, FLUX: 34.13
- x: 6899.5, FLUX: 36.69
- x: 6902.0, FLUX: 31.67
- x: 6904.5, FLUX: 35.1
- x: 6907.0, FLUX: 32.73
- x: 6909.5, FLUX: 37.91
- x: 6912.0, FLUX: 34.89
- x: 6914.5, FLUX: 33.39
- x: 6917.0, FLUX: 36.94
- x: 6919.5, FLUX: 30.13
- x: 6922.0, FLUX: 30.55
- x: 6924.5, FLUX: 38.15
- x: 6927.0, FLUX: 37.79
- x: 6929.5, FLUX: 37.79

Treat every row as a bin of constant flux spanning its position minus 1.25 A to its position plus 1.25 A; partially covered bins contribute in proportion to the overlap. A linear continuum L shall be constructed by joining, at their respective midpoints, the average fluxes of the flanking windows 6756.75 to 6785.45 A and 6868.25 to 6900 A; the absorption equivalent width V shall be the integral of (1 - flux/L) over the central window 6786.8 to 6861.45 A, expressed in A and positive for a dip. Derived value 4.0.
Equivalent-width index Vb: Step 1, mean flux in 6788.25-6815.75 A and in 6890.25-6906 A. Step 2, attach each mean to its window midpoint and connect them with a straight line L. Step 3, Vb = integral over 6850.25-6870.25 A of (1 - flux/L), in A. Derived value 1.6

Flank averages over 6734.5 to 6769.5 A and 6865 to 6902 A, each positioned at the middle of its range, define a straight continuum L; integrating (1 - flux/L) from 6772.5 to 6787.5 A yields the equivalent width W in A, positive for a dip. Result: 0.83 A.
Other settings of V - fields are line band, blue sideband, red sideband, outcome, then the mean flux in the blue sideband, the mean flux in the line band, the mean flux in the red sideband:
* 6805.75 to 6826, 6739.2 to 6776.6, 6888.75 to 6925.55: 2.49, 31.4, 28.5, 34.1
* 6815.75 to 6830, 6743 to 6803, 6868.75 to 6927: 1.17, 30.3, 28.9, 33.1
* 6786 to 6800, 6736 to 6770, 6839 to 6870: 1.25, 31.5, 28.3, 30.5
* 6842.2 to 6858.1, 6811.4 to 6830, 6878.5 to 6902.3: -0.38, 29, 31.4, 33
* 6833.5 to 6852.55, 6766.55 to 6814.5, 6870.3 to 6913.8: 0.26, 30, 31.1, 33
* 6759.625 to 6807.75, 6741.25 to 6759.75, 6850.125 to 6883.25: 0.78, 31.1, 30.2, 29.8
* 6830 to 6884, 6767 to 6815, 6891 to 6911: 3.05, 29.9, 30.5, 33.9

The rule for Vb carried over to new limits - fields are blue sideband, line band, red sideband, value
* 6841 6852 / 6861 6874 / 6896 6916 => 1.81 A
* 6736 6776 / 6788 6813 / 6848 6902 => 1.43 A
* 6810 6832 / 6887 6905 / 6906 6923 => -0.42 A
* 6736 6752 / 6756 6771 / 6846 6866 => 0.07 A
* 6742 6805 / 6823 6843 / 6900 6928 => 1.36 A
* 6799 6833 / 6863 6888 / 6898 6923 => 1.57 A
